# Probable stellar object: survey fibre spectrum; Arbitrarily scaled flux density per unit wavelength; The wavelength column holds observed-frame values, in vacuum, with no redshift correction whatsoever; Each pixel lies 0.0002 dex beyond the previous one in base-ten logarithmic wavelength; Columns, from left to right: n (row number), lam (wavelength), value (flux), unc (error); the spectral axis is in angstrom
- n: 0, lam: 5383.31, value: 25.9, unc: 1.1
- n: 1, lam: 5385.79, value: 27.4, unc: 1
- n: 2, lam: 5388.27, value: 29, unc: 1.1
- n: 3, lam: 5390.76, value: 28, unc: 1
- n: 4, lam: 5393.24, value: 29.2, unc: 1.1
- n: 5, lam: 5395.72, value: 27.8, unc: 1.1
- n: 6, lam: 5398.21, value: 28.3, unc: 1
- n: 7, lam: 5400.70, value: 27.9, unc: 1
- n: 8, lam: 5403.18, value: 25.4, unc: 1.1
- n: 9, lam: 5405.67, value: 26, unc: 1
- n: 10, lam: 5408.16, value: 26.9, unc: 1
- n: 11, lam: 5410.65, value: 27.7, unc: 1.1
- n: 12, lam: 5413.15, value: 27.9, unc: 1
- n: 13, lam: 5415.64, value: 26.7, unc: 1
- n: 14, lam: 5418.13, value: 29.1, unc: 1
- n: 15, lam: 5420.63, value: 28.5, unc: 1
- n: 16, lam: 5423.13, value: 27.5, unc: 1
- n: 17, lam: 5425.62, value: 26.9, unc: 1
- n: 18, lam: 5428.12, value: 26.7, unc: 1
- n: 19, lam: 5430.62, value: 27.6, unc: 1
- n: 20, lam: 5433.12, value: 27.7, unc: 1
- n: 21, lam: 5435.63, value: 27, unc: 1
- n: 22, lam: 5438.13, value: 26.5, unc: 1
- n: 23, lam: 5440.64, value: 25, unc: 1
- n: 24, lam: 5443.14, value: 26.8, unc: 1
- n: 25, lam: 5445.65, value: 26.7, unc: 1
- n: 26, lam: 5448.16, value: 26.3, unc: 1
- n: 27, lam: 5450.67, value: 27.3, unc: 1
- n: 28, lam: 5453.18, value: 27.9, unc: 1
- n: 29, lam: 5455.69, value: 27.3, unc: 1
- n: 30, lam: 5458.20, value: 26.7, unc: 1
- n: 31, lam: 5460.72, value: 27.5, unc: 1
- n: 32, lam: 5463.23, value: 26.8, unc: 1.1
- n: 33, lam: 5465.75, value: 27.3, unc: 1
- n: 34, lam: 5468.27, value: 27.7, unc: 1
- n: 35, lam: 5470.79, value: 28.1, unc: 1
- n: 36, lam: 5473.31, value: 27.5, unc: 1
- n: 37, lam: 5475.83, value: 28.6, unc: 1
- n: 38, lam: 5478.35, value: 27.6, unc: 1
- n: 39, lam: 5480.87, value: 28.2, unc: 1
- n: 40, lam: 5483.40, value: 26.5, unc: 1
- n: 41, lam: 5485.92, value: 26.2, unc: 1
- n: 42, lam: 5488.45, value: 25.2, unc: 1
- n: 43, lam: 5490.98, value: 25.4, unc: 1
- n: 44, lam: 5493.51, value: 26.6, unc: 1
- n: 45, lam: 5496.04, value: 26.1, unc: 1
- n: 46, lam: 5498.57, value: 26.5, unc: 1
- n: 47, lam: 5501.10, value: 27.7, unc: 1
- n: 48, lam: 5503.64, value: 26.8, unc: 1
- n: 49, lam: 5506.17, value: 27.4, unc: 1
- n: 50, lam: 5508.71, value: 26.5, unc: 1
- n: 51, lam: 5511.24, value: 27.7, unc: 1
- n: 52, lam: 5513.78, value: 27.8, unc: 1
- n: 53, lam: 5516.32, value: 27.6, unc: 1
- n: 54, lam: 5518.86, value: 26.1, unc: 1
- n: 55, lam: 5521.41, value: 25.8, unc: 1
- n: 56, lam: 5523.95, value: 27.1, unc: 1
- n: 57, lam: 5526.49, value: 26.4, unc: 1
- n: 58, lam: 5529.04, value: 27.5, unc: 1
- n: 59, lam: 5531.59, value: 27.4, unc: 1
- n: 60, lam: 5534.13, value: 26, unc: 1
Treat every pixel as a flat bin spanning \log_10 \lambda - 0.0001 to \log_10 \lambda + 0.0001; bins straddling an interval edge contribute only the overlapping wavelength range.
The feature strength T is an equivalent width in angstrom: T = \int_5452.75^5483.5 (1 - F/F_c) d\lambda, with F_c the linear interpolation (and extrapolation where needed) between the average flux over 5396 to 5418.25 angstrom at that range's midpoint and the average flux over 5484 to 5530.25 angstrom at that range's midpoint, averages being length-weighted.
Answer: -0.7 angstrom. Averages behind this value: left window 27.3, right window 26.7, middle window 27.5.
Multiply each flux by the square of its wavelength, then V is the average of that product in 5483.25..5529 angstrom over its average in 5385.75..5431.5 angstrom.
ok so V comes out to 1.0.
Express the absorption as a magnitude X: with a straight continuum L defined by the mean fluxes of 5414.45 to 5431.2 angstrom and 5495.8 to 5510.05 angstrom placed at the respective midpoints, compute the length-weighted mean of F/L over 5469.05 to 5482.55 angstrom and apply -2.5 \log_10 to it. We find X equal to -0.03 mag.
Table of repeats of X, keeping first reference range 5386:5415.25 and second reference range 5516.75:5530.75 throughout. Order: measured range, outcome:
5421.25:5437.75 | 0.01 mag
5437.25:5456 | 0.02 mag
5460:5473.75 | -0.02 mag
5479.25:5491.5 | 0.02 mag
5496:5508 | -0.01 mag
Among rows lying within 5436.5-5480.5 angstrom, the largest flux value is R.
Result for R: 28.6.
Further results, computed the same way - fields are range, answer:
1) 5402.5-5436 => 29.1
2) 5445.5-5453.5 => 27.9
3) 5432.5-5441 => 27.7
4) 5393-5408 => 29.2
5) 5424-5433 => 27.6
